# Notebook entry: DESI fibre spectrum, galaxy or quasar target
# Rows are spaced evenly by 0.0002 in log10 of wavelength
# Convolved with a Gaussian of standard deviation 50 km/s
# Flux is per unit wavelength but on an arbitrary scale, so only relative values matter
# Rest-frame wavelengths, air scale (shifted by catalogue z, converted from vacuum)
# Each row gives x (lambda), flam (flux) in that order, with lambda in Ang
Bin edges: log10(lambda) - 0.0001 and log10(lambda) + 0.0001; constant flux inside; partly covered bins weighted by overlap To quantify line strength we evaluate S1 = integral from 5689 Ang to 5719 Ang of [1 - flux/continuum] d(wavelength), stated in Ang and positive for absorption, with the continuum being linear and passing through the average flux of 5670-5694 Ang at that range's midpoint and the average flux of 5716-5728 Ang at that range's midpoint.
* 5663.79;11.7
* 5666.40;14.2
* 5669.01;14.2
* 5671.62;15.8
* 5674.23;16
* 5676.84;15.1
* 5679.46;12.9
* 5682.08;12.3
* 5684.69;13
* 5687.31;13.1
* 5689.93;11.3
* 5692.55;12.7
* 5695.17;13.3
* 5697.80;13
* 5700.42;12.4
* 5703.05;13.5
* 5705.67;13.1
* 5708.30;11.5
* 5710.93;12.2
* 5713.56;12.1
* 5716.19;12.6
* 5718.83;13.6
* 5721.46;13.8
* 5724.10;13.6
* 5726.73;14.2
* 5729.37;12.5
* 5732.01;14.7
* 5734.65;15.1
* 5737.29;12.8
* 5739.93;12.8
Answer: 2.3 Ang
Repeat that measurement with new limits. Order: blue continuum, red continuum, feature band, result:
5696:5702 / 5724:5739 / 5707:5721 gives 0.8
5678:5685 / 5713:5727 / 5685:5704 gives 0.3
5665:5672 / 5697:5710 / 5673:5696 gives 0.7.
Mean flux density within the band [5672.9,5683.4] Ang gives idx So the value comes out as 14.1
